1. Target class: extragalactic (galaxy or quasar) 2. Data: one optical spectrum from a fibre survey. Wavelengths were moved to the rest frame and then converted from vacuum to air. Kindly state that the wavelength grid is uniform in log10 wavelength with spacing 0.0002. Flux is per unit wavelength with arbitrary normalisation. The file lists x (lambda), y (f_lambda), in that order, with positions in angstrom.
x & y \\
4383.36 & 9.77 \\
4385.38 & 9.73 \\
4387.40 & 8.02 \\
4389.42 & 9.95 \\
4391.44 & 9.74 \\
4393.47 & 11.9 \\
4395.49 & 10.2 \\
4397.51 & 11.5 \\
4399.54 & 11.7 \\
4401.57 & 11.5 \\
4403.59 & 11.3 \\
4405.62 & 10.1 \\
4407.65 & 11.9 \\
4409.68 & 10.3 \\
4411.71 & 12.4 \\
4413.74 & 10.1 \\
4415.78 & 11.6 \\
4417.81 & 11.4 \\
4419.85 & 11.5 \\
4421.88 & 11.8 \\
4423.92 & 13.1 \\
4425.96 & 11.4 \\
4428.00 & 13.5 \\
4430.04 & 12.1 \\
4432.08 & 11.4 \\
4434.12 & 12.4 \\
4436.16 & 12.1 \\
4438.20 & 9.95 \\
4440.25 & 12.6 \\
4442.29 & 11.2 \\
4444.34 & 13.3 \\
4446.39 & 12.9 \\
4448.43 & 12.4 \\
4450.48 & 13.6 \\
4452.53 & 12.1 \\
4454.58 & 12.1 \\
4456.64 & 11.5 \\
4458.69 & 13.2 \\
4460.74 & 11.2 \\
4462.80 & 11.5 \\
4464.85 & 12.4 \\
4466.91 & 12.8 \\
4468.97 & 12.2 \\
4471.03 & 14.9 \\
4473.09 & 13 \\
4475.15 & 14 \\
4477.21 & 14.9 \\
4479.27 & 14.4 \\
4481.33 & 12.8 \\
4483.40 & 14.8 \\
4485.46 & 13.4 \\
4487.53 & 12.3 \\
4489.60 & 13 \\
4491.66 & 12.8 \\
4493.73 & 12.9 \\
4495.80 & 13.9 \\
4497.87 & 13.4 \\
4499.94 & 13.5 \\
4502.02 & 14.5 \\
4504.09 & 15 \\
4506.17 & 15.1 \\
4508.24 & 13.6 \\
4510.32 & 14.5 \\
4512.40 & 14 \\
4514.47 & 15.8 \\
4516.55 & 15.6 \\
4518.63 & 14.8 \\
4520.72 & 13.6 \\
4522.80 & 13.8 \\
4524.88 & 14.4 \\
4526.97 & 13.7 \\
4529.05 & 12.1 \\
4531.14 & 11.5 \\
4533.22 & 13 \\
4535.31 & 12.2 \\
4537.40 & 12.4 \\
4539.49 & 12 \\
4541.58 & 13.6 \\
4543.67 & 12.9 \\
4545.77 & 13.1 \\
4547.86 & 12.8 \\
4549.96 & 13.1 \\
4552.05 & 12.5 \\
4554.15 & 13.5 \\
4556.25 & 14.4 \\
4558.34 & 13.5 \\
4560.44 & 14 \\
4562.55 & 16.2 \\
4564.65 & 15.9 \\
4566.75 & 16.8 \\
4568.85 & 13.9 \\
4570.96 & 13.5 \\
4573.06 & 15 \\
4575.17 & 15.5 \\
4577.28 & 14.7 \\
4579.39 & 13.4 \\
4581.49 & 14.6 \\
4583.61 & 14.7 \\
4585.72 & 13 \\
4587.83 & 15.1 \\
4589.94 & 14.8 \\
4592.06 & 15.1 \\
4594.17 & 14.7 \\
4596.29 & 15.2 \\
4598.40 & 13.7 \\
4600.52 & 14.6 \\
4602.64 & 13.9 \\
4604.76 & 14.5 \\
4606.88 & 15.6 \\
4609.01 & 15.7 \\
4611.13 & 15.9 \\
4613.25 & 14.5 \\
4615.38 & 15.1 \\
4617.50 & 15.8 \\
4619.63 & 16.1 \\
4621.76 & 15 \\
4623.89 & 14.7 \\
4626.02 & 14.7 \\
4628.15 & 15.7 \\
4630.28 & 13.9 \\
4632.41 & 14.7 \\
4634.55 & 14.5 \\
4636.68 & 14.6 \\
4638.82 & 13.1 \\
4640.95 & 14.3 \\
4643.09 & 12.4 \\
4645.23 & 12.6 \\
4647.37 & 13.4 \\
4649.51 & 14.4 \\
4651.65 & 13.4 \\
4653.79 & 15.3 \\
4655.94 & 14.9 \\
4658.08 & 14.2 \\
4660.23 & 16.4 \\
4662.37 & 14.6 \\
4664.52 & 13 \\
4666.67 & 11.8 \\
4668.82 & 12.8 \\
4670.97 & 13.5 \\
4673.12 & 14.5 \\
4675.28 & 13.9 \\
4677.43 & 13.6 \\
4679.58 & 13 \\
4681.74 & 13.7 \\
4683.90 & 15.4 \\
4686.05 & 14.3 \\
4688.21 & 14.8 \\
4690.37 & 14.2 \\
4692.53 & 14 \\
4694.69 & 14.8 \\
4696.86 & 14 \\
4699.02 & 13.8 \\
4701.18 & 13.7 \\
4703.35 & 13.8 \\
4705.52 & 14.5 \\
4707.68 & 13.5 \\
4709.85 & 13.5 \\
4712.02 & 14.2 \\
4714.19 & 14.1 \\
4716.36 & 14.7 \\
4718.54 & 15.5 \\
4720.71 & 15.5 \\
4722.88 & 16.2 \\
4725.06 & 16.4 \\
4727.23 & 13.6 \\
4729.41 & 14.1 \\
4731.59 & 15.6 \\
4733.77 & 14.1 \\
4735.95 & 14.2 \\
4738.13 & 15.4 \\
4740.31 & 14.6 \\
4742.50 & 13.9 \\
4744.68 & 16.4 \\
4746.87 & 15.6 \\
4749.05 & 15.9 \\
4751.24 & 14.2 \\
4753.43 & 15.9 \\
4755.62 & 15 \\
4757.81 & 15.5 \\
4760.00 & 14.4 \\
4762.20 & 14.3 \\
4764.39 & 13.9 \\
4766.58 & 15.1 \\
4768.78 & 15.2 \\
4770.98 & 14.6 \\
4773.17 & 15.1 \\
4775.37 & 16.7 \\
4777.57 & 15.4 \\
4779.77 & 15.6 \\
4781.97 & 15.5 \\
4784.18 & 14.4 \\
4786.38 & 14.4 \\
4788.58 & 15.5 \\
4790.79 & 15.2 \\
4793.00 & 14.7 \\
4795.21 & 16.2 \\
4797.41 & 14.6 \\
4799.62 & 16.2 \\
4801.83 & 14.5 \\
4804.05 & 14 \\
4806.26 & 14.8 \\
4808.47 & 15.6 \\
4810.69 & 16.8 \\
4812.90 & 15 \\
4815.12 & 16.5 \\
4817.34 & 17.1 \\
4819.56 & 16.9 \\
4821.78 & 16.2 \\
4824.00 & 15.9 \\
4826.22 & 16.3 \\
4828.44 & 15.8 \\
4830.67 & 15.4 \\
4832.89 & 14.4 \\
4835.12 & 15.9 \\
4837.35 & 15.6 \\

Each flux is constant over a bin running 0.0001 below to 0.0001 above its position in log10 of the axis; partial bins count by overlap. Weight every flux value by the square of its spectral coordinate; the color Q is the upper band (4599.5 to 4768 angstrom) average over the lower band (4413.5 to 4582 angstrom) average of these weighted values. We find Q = 1.2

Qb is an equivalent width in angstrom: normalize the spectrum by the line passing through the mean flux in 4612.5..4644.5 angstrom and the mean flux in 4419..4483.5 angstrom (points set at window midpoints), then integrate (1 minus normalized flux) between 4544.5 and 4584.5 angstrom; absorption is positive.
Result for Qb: -1.2 angstrom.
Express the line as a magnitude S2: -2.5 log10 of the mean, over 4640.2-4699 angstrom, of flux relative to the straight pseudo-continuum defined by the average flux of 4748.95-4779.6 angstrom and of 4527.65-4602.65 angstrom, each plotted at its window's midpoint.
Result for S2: 0.04 mag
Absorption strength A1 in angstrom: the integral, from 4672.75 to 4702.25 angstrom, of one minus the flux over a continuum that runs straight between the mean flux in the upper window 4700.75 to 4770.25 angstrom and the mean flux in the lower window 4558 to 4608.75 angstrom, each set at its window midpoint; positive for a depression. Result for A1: 1.3 angstrom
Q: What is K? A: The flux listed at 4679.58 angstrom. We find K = 13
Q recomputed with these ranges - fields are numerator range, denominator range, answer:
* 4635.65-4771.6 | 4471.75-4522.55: 1.13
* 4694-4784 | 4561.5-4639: 1.06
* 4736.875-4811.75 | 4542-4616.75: 1.14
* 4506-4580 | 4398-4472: 1.22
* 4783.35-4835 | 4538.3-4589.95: 1.22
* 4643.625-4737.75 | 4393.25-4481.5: 1.31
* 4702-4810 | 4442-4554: 1.26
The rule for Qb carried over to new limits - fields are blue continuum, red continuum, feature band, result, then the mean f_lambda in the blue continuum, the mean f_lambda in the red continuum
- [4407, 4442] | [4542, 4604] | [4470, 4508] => -2.9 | 11.7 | 14.3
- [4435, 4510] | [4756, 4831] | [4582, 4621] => -2.5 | 13.1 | 15.4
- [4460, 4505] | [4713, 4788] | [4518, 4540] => 1.0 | 13.4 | 15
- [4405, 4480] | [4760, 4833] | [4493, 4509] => -1.6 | 12.3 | 15.4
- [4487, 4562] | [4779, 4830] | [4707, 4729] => 0.3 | 13.5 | 15.6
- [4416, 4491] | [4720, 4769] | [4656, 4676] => 0.6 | 12.6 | 15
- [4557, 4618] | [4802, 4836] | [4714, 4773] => 1.7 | 14.8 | 15.7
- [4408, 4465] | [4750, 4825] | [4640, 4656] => 0.3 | 12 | 15.3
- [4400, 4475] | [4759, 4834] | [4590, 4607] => -1.4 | 12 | 15.4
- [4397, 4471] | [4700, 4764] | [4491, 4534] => -4.1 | 11.9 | 14.8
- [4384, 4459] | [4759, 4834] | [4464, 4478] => -1.6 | 11.5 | 15.4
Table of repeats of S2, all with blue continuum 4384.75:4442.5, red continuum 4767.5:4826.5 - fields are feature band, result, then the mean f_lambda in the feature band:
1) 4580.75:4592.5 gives -0.104 mag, 14.5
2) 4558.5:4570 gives -0.175 mag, 15.2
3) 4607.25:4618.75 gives -0.147 mag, 15.4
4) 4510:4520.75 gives -0.195 mag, 14.8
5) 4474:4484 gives -0.179 mag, 14.1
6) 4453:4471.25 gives -0.044 mag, 12.3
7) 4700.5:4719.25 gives 0.030 mag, 14.1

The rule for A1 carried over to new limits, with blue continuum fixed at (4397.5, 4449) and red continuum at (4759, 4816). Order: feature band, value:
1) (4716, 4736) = -0.6 angstrom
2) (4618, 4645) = -1.5 angstrom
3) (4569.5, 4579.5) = -1.0 angstrom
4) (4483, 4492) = -0.6 angstrom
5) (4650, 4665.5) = -0.7 angstrom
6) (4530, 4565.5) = -1.1 angstrom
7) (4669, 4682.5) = 0.5 angstrom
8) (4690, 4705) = 0.3 angstrom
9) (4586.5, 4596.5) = -1.2 angstrom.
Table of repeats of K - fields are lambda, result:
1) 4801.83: 14.5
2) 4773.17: 15.1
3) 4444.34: 13.3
